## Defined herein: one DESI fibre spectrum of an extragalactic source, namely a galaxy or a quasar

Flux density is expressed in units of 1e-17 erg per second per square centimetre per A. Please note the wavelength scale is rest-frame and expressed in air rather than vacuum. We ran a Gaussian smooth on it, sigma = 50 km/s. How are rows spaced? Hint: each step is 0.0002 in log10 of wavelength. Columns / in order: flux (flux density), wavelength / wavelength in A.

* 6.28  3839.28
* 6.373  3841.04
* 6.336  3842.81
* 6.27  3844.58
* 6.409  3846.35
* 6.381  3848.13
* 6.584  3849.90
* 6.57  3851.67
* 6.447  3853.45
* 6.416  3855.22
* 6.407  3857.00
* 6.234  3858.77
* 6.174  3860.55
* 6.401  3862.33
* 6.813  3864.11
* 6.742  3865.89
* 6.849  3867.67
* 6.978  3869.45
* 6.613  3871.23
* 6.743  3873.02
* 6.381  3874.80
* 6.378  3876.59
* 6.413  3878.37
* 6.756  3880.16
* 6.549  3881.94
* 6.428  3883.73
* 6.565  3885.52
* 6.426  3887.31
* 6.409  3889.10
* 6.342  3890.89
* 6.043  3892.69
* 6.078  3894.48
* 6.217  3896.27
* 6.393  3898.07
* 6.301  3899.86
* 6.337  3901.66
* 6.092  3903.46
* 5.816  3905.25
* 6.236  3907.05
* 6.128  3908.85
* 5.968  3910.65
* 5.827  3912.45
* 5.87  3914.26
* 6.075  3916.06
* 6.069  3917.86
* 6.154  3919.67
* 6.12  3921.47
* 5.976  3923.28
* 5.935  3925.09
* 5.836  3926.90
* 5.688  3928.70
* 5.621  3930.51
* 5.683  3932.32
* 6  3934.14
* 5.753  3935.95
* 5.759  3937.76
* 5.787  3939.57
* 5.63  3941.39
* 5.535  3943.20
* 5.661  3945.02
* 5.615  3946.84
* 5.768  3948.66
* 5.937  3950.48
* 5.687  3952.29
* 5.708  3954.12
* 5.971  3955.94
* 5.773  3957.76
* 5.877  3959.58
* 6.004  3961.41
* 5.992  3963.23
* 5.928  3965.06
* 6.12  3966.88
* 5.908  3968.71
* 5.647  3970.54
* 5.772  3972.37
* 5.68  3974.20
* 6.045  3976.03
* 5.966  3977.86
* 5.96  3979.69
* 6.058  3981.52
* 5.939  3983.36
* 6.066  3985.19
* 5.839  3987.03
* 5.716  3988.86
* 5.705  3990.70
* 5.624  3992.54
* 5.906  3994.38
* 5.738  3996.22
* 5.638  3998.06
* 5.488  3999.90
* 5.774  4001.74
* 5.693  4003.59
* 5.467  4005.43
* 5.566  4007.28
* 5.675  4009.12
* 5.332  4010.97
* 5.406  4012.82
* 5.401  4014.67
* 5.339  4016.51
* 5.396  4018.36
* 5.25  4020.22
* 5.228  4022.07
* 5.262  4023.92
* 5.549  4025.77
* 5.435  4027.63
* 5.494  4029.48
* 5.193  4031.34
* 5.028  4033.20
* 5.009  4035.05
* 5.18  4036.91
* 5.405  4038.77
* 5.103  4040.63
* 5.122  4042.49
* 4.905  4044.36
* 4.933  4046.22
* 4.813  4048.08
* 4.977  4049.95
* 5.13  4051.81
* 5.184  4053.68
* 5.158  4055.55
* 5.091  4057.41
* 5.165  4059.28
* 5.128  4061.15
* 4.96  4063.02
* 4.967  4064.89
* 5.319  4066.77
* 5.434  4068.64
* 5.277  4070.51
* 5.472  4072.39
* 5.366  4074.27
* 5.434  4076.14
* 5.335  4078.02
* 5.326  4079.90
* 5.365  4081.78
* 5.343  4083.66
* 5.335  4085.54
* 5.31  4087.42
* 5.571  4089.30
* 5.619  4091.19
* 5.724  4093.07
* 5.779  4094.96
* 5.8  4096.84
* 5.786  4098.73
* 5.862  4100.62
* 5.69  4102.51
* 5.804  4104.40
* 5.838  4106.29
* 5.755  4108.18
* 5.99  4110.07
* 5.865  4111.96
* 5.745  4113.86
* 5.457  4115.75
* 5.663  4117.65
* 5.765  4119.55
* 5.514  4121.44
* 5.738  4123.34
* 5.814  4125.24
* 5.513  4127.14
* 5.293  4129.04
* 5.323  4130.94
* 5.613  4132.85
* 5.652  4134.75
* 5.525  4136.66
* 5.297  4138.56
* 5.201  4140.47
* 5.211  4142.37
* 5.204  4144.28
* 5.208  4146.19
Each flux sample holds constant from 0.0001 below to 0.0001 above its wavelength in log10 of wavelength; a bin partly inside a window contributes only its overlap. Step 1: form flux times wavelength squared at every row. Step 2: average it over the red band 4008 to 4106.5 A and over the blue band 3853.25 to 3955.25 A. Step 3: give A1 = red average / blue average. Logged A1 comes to 0.94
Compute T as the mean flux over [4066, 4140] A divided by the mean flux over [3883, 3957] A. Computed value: 0.9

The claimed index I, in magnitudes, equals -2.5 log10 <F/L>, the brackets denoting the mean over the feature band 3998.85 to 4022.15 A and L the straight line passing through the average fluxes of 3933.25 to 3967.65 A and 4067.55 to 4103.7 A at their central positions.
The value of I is 0.04 mag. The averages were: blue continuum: 5.82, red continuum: 5.52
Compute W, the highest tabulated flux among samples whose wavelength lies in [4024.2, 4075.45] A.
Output 5.549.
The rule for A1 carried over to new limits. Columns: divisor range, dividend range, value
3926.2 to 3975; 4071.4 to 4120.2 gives 1.04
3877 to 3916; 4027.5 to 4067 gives 0.88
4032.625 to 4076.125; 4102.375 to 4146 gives 1.12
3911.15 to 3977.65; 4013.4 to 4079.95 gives 0.94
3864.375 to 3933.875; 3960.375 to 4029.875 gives 0.96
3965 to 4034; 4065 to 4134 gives 1.04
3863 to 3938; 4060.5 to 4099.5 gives 0.95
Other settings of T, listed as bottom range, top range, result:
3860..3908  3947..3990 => 0.92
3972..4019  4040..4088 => 0.91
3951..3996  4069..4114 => 0.95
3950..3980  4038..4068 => 0.87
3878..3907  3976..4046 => 0.87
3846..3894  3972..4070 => 0.83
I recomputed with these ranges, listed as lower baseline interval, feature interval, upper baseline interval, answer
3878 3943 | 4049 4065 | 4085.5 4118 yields 0.14 mag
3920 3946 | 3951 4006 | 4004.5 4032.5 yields -0.05 mag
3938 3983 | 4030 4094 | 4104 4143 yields 0.09 mag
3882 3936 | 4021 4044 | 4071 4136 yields 0.11 mag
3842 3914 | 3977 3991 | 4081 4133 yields 0.02 mag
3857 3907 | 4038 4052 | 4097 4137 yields 0.17 mag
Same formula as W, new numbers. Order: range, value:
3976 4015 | 6.066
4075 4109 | 5.862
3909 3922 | 6.154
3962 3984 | 6.12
